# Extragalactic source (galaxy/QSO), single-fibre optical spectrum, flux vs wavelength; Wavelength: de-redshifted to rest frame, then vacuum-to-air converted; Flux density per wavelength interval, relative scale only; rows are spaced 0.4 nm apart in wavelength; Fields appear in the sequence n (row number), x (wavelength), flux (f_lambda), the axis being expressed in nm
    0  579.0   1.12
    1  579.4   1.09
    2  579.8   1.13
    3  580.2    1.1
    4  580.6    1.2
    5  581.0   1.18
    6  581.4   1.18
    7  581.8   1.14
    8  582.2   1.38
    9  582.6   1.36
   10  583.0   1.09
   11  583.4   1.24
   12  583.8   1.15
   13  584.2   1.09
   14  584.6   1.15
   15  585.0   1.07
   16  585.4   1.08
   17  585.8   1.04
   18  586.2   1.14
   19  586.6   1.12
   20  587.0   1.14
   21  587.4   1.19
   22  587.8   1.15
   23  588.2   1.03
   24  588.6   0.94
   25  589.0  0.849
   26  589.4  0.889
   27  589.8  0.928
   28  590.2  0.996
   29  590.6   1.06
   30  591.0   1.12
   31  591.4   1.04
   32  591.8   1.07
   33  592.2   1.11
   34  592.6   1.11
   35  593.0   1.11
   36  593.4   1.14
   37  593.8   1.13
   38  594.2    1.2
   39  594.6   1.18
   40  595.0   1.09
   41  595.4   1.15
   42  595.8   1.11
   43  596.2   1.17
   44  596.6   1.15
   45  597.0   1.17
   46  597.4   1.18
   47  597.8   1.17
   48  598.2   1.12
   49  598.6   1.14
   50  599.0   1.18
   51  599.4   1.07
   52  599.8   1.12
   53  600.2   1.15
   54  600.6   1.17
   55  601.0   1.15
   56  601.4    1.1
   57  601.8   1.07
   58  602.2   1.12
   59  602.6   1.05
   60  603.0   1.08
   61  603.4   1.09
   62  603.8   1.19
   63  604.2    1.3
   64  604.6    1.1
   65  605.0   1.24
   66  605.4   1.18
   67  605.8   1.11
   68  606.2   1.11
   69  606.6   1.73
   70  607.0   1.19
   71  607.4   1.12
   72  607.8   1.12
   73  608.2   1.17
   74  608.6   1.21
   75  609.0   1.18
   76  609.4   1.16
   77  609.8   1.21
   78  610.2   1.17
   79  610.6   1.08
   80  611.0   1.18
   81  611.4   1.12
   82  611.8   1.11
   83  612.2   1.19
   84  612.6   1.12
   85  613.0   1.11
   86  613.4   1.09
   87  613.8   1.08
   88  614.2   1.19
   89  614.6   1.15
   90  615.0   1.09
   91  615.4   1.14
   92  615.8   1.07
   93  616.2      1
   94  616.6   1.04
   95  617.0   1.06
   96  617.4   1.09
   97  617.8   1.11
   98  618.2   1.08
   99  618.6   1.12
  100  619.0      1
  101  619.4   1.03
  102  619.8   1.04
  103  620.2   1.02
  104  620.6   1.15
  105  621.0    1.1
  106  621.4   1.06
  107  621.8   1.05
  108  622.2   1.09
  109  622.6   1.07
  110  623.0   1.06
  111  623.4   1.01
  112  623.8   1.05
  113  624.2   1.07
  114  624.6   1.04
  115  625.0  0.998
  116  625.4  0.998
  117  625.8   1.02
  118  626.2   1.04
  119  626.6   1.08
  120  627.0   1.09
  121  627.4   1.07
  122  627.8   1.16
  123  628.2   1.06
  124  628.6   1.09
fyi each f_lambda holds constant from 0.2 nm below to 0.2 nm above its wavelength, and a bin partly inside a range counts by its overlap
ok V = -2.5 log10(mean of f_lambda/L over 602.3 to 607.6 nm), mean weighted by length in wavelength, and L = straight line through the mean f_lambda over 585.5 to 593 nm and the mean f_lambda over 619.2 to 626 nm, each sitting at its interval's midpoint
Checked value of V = -0.13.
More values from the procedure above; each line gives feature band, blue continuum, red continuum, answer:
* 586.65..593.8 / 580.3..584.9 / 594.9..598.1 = 0.11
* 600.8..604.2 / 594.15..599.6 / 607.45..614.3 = 0.03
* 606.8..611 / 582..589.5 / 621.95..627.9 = -0.08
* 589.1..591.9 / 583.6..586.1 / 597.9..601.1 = 0.11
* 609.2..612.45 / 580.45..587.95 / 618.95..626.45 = -0.07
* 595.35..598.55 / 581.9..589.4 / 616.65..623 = -0.05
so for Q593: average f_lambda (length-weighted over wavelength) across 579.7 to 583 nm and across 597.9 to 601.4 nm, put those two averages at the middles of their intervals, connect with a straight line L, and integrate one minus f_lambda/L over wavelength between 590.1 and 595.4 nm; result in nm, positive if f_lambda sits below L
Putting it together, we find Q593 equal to 0.24 nm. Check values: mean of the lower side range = 1.2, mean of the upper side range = 1.14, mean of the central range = 1.11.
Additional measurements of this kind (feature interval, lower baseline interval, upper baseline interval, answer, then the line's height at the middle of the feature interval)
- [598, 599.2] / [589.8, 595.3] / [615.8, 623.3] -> -0.06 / 1.09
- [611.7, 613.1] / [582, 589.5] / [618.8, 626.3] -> -0.09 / 1.07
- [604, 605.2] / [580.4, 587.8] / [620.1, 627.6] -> -0.11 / 1.11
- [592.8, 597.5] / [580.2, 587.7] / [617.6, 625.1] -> -0.07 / 1.13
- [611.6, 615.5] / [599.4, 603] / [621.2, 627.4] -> -0.18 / 1.08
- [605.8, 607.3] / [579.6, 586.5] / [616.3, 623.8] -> -0.27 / 1.1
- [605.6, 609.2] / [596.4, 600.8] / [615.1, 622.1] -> -0.33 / 1.11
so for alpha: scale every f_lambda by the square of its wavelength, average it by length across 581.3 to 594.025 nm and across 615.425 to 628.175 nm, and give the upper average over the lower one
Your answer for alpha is 1.08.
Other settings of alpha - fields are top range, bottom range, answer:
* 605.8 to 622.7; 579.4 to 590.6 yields 1.12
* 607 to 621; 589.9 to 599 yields 1.06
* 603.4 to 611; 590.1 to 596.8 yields 1.12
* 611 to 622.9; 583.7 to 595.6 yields 1.10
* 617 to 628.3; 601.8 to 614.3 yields 0.96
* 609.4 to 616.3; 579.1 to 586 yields 1.08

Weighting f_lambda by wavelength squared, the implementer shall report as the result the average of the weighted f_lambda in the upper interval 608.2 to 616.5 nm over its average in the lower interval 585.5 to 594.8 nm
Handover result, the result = 1.1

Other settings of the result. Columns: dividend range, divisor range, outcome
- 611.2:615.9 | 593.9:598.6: 1.03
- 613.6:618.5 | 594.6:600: 1.02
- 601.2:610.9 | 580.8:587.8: 1.08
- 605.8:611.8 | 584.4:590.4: 1.22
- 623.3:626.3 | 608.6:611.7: 0.93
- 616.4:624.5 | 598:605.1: 1.00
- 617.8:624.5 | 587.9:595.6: 1.10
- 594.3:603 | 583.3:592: 1.10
